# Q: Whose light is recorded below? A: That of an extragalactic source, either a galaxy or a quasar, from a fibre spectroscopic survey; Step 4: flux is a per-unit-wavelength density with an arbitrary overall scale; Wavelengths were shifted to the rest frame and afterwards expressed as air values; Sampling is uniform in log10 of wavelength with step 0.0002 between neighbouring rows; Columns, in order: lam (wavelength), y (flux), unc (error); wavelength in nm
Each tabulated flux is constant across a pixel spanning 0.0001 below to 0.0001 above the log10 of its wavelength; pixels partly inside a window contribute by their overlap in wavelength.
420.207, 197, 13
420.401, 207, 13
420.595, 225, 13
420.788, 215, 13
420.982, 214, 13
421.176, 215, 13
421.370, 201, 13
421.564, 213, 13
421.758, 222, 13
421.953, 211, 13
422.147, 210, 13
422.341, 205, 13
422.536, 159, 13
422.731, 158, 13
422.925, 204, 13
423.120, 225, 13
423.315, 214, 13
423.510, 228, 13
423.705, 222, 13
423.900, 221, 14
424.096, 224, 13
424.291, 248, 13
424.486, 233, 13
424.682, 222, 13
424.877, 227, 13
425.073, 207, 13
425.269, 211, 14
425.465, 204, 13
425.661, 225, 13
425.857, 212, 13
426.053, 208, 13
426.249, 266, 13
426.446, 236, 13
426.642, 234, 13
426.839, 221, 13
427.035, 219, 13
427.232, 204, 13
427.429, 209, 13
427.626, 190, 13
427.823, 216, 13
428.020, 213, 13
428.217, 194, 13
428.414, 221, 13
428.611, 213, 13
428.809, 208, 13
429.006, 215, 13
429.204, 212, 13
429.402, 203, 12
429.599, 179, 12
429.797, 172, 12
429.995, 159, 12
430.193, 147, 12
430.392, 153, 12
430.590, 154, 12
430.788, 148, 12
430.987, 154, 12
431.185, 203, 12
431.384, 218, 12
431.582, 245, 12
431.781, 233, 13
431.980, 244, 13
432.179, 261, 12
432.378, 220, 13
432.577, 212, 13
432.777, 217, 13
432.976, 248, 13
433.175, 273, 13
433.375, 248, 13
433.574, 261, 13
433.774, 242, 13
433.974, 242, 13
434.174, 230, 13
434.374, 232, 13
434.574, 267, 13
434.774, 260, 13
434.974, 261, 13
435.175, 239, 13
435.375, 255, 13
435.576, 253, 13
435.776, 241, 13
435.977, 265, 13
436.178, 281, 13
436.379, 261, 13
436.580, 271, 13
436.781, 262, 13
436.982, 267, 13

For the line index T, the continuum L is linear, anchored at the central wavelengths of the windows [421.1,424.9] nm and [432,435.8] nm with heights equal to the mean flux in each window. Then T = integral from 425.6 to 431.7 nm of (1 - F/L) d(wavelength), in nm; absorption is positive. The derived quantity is 0.74 nm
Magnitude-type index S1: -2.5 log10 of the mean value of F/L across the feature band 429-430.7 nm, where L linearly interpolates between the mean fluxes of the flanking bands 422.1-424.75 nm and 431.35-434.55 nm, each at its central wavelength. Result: 0.30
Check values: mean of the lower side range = 212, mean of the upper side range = 240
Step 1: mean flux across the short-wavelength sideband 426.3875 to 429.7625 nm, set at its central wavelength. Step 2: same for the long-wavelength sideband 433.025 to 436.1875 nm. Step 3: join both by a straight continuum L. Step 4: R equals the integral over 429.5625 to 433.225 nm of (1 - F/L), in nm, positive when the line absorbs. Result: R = 0.485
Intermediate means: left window 210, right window 252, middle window 202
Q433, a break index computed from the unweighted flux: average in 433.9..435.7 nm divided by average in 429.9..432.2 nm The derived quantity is 1.30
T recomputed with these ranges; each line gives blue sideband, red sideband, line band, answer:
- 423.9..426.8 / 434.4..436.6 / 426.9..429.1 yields 0.23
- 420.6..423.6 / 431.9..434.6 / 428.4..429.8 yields 0.15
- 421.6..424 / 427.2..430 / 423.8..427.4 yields -0.33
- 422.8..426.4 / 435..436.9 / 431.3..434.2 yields 0.10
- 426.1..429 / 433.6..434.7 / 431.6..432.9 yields 0.02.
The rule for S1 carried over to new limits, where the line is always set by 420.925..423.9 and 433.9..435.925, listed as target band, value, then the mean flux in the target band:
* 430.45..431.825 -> 0.231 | 191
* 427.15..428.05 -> 0.093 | 206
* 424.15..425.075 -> -0.074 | 230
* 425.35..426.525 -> -0.029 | 225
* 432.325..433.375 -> 0.027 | 236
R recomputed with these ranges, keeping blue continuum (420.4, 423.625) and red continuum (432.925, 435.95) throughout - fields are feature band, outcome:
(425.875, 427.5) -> -0.005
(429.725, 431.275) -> 0.498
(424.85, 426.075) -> 0.036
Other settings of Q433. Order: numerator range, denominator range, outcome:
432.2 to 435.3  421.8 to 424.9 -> 1.15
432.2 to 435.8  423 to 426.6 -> 1.09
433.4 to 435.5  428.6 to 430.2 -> 1.30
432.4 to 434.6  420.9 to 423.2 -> 1.19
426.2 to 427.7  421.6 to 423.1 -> 1.12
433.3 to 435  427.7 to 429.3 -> 1.18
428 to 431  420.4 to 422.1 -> 0.86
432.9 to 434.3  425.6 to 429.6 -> 1.16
